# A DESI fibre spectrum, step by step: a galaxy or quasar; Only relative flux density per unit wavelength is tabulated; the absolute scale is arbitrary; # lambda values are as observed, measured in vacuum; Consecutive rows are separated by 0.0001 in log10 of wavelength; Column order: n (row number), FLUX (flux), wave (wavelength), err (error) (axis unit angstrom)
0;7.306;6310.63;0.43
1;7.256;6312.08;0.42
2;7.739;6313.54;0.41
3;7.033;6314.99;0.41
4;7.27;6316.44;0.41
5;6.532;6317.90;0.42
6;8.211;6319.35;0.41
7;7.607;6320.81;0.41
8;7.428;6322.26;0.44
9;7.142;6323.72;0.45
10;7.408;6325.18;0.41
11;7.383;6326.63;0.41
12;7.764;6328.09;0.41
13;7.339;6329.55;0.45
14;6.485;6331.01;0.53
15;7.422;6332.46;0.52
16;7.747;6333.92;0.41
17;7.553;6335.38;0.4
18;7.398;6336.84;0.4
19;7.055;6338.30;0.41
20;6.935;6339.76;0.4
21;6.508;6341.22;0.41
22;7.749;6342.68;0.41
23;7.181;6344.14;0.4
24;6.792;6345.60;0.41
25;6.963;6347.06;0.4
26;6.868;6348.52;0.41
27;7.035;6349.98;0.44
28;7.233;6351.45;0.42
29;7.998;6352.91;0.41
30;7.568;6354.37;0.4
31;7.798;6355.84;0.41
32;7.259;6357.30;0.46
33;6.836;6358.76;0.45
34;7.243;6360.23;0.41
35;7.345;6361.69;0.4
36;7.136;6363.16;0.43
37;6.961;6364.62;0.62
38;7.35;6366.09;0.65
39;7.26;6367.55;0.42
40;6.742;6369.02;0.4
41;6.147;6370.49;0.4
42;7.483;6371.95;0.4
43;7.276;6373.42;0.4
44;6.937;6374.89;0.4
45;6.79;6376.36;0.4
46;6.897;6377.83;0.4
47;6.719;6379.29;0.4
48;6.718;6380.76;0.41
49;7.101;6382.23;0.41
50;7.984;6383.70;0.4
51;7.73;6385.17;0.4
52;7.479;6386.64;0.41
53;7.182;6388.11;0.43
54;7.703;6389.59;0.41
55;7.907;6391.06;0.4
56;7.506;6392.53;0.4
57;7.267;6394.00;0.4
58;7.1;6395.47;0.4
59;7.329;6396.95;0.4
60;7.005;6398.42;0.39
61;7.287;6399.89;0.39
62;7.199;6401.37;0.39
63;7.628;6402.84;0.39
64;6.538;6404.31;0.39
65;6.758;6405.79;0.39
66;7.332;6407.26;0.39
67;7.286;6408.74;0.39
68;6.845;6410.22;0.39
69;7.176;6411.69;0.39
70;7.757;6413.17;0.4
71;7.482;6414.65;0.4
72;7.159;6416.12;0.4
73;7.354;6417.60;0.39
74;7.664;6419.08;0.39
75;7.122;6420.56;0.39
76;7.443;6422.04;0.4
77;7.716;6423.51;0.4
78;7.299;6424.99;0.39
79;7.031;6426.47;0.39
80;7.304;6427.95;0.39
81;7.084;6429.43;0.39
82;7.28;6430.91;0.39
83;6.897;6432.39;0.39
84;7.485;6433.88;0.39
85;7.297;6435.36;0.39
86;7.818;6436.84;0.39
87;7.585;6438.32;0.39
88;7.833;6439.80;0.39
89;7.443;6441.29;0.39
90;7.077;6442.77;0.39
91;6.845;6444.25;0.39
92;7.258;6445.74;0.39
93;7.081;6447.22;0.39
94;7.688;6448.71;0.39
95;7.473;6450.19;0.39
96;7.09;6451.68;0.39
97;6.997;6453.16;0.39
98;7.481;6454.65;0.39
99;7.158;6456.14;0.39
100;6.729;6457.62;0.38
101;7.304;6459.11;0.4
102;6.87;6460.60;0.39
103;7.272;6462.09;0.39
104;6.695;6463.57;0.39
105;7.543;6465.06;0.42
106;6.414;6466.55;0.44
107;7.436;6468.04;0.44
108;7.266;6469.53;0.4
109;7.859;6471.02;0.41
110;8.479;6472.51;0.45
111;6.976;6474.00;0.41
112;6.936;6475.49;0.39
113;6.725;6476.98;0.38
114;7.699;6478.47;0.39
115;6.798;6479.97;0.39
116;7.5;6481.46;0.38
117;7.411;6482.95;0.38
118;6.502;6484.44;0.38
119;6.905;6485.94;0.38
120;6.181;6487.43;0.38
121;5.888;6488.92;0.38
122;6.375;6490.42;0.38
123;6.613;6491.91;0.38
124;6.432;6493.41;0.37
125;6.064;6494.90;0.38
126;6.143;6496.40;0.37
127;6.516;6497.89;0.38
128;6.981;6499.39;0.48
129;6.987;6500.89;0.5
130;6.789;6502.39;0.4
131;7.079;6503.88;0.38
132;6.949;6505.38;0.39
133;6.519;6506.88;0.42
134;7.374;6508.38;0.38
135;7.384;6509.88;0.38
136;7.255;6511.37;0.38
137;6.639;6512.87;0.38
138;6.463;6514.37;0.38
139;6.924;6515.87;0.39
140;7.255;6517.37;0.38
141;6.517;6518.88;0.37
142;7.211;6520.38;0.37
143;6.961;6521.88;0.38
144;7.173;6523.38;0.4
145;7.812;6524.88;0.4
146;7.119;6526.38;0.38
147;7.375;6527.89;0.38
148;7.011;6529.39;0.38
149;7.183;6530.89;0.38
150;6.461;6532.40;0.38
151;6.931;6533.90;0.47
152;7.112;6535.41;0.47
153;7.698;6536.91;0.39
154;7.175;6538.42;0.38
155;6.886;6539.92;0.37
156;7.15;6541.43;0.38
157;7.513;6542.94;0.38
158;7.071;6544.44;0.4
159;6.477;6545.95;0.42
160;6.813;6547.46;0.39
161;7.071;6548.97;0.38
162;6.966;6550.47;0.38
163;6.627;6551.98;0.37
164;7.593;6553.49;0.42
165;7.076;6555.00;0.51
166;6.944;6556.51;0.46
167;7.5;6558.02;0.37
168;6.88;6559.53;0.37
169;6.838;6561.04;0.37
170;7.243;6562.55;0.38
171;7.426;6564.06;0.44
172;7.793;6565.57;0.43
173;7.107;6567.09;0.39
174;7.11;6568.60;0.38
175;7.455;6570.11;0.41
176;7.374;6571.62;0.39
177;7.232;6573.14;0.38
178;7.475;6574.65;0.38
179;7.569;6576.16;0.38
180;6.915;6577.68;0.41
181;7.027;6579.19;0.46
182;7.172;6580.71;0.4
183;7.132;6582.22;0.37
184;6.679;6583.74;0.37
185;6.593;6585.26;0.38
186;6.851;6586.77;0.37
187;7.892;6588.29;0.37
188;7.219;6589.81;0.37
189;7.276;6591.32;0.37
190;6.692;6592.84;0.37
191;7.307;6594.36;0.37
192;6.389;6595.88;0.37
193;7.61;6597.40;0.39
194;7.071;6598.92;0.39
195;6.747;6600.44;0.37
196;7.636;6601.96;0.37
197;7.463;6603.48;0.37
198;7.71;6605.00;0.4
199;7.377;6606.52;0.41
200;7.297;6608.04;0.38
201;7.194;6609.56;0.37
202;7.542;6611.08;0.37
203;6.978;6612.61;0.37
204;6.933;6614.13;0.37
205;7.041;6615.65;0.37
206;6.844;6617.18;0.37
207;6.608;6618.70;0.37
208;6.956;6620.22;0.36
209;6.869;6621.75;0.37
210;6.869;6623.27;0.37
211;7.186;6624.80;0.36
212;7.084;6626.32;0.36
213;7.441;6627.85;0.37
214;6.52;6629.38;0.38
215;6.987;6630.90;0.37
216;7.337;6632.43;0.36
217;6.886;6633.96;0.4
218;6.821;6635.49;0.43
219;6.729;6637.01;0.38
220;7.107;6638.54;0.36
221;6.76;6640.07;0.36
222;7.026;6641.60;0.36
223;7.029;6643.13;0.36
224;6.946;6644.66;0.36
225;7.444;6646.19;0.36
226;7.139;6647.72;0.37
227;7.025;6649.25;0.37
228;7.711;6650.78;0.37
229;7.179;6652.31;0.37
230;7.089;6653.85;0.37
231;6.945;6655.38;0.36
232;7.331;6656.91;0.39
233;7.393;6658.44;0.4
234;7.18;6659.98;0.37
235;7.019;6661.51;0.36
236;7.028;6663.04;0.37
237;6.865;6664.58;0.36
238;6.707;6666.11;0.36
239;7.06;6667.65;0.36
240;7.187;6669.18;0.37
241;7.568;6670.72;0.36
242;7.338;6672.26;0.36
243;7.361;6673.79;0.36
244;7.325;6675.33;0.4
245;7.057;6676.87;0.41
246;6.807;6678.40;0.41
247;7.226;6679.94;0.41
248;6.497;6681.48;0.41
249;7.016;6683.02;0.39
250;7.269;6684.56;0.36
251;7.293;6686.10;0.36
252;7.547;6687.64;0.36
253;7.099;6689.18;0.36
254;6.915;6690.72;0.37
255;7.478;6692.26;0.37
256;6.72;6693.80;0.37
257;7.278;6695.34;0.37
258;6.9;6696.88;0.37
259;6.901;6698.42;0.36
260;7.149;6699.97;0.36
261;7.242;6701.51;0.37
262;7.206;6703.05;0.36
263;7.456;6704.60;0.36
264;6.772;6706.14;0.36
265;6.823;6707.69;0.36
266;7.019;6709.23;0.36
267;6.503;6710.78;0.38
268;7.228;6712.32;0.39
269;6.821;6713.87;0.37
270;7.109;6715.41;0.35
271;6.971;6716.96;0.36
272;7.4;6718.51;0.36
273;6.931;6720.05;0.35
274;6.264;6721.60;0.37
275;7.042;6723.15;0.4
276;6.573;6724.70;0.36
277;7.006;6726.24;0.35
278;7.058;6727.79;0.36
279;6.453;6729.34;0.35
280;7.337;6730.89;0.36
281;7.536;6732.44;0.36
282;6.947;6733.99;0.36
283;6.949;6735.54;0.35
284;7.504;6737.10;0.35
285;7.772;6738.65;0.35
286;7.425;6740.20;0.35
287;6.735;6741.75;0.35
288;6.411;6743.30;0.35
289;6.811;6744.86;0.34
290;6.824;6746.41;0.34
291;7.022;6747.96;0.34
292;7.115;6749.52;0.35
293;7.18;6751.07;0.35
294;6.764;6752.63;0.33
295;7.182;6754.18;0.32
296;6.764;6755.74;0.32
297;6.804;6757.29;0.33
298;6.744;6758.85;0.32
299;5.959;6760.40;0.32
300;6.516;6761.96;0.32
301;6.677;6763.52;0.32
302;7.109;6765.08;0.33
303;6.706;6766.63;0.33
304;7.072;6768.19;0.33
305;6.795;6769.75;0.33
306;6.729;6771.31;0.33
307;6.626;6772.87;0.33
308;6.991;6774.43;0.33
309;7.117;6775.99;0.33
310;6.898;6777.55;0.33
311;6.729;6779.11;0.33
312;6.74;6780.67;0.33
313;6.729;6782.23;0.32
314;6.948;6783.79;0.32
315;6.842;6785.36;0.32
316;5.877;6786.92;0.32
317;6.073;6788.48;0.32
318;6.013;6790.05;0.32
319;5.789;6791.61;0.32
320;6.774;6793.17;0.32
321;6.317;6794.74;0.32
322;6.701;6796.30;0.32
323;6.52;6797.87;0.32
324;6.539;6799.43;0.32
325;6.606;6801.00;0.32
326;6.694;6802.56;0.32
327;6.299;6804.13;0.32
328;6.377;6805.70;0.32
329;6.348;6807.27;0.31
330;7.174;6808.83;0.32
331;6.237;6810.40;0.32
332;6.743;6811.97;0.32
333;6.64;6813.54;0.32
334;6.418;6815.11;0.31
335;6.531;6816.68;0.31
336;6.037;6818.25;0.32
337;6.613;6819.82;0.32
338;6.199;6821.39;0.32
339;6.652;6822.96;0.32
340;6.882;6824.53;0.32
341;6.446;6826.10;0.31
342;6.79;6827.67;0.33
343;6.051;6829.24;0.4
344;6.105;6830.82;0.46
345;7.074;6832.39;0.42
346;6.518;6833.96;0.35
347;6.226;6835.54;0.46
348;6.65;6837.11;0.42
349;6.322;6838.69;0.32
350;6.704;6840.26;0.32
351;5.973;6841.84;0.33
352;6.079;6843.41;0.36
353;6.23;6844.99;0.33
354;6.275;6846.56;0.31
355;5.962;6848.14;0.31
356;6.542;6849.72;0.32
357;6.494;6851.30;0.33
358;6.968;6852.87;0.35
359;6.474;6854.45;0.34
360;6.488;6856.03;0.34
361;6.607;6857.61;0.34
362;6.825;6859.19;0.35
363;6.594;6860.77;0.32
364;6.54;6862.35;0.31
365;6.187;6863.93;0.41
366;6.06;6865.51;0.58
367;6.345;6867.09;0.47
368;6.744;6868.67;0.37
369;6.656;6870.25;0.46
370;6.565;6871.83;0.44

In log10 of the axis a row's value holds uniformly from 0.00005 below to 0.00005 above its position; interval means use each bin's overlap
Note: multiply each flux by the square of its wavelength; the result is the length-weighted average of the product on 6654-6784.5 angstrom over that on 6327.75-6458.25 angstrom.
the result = 1.1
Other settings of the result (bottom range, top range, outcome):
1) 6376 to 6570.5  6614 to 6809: 1.04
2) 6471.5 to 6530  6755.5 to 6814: 1.04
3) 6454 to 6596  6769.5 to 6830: 1.01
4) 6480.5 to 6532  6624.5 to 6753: 1.09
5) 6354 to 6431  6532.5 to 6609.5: 1.05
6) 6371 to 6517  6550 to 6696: 1.06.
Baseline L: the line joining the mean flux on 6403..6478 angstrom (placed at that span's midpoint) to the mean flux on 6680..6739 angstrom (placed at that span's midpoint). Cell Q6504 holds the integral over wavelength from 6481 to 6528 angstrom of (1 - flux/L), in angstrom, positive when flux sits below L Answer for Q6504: 2.4 angstrom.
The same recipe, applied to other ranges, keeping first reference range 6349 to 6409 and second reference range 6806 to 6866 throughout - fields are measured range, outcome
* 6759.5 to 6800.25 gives -0.3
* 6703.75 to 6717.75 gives -0.6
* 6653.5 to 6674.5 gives -1.2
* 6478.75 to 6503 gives 1.3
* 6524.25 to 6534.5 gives -0.2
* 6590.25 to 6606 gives -0.8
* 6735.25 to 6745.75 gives -0.7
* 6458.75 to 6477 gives -0.4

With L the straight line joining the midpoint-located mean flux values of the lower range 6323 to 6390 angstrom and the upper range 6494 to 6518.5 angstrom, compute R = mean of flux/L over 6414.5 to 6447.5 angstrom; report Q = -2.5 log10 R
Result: -0.05 mag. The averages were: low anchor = 7.21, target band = 7.33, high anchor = 6.82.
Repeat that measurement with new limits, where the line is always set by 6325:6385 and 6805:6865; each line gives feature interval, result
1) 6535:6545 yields -0.051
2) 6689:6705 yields -0.069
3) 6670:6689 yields -0.076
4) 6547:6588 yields -0.042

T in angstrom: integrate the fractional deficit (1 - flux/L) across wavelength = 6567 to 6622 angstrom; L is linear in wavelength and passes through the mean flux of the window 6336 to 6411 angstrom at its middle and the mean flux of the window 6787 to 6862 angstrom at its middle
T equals -2.6 angstrom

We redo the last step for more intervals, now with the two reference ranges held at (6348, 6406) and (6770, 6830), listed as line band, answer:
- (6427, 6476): -1.2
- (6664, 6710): -2.6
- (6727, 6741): -1.2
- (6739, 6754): -0.7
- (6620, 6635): -0.4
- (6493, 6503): 0.7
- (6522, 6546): -0.6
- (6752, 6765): -0.2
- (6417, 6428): -0.4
